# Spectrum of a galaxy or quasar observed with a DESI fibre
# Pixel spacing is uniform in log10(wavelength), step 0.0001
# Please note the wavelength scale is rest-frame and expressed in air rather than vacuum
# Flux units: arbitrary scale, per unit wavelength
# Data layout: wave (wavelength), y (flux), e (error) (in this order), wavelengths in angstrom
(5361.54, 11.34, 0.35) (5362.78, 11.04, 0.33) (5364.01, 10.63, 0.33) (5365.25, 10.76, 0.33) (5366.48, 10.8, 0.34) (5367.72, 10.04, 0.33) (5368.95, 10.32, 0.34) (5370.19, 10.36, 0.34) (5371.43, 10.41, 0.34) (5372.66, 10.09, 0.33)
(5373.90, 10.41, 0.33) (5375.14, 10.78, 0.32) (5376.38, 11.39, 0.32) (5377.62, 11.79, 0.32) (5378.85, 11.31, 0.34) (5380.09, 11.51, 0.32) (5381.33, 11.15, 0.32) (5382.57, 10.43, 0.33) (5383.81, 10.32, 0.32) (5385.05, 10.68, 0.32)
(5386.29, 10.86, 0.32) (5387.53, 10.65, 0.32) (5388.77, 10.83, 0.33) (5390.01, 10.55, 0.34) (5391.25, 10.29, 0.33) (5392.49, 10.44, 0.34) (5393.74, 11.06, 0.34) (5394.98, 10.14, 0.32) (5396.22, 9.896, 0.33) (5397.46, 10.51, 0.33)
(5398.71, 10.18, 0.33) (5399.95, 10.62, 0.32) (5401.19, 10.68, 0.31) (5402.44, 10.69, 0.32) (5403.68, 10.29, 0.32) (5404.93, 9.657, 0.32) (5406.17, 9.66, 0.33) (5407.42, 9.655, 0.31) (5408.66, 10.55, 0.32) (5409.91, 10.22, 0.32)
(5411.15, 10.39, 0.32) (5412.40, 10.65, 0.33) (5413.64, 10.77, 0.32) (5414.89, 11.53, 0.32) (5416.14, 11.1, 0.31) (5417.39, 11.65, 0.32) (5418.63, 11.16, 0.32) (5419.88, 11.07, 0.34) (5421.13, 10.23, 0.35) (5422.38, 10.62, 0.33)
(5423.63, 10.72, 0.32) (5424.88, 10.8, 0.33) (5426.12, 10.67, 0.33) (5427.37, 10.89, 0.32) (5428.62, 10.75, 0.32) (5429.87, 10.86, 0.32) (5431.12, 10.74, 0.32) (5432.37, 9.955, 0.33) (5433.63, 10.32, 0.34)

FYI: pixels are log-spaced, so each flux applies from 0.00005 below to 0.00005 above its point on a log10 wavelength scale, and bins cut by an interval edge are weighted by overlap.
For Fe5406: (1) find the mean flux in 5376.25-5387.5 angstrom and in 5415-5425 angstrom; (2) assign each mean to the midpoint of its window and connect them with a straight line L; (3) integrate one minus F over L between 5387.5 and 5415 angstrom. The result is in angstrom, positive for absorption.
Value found 1.4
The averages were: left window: 11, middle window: 10.4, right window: 10.9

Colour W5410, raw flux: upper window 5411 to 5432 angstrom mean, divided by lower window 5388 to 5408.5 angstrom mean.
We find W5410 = 1.1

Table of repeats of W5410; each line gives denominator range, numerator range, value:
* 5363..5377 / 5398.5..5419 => 1.00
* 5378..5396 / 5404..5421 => 0.99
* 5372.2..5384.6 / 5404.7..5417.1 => 0.96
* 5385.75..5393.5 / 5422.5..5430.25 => 1.02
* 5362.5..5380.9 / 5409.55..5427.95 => 1.01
